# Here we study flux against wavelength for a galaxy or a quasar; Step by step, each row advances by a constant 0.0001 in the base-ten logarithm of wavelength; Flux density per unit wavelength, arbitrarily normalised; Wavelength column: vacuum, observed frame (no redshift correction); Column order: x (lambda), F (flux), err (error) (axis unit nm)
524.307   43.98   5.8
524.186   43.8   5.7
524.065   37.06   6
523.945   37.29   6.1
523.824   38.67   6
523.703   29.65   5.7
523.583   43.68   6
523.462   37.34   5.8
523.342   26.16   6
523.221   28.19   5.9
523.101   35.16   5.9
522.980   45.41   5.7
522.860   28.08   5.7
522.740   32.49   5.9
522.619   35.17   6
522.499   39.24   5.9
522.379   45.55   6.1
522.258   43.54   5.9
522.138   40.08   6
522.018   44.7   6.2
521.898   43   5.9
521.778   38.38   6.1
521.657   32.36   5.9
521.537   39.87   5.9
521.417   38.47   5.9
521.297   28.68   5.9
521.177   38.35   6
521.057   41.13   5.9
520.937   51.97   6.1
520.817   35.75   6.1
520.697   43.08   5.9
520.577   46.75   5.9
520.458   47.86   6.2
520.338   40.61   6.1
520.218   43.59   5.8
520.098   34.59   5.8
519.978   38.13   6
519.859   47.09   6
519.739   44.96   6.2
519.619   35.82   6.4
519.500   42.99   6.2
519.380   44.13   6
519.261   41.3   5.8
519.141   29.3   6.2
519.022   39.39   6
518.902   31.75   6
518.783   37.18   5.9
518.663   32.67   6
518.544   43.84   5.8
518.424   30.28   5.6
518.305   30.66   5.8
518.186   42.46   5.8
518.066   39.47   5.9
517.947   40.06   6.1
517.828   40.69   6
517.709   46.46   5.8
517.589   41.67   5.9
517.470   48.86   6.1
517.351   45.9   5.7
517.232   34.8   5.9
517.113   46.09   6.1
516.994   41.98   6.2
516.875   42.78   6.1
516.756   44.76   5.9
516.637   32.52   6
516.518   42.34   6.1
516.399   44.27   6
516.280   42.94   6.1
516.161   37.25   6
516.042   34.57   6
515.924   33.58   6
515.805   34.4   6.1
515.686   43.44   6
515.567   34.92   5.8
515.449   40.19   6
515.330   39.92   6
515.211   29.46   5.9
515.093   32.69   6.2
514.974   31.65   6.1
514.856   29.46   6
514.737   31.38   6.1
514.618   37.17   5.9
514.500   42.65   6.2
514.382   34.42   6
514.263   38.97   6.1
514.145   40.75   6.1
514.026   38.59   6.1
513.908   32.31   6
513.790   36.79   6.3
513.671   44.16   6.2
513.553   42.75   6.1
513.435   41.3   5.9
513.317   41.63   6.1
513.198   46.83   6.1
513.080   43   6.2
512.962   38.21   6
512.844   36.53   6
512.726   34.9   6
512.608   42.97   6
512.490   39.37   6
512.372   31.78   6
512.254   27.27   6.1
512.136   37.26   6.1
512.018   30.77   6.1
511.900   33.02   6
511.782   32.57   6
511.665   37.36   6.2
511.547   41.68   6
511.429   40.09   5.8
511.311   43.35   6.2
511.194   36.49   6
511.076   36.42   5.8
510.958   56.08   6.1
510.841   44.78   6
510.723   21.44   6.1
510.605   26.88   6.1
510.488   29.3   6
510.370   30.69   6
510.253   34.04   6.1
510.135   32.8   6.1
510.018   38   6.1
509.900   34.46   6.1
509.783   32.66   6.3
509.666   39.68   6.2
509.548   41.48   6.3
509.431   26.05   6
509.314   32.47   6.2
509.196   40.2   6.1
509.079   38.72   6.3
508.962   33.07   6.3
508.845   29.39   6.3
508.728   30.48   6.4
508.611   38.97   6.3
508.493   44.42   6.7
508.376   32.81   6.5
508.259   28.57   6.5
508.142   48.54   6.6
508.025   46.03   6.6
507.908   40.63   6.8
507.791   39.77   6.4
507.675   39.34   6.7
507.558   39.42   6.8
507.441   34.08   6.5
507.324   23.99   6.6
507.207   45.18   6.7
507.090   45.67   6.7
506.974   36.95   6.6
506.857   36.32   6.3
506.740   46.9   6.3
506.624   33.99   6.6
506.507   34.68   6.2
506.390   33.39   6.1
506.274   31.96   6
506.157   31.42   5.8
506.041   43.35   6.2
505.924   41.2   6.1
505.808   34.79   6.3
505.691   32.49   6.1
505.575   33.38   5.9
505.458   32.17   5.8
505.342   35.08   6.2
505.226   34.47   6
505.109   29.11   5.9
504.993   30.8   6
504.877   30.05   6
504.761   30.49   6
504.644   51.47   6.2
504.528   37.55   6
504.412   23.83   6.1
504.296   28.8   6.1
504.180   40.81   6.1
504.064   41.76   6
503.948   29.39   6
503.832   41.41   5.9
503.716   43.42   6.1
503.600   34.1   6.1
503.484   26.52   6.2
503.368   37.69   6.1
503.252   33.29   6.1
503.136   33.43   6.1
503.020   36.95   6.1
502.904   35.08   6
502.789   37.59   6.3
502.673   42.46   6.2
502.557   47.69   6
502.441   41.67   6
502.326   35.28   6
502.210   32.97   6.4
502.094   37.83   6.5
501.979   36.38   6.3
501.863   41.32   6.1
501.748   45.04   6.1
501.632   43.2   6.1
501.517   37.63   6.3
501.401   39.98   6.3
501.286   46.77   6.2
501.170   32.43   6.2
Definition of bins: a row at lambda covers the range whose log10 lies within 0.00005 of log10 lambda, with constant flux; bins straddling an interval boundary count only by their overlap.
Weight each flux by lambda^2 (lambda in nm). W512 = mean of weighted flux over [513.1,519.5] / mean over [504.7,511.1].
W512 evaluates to 1.12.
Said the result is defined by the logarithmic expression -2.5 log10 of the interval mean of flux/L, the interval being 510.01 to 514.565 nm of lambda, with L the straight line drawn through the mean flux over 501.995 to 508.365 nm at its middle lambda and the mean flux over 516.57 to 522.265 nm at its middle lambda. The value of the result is 0.028 mag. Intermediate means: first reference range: 36.6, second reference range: 40.2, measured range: 37.4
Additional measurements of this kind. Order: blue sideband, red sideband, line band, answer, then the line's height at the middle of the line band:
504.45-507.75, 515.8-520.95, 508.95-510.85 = 0.112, 37.3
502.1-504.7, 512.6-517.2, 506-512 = 0.032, 37.7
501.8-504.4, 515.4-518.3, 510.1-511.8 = 0.073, 38.9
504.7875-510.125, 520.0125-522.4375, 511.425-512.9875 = 0.057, 37.7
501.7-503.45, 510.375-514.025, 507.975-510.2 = 0.044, 37.7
